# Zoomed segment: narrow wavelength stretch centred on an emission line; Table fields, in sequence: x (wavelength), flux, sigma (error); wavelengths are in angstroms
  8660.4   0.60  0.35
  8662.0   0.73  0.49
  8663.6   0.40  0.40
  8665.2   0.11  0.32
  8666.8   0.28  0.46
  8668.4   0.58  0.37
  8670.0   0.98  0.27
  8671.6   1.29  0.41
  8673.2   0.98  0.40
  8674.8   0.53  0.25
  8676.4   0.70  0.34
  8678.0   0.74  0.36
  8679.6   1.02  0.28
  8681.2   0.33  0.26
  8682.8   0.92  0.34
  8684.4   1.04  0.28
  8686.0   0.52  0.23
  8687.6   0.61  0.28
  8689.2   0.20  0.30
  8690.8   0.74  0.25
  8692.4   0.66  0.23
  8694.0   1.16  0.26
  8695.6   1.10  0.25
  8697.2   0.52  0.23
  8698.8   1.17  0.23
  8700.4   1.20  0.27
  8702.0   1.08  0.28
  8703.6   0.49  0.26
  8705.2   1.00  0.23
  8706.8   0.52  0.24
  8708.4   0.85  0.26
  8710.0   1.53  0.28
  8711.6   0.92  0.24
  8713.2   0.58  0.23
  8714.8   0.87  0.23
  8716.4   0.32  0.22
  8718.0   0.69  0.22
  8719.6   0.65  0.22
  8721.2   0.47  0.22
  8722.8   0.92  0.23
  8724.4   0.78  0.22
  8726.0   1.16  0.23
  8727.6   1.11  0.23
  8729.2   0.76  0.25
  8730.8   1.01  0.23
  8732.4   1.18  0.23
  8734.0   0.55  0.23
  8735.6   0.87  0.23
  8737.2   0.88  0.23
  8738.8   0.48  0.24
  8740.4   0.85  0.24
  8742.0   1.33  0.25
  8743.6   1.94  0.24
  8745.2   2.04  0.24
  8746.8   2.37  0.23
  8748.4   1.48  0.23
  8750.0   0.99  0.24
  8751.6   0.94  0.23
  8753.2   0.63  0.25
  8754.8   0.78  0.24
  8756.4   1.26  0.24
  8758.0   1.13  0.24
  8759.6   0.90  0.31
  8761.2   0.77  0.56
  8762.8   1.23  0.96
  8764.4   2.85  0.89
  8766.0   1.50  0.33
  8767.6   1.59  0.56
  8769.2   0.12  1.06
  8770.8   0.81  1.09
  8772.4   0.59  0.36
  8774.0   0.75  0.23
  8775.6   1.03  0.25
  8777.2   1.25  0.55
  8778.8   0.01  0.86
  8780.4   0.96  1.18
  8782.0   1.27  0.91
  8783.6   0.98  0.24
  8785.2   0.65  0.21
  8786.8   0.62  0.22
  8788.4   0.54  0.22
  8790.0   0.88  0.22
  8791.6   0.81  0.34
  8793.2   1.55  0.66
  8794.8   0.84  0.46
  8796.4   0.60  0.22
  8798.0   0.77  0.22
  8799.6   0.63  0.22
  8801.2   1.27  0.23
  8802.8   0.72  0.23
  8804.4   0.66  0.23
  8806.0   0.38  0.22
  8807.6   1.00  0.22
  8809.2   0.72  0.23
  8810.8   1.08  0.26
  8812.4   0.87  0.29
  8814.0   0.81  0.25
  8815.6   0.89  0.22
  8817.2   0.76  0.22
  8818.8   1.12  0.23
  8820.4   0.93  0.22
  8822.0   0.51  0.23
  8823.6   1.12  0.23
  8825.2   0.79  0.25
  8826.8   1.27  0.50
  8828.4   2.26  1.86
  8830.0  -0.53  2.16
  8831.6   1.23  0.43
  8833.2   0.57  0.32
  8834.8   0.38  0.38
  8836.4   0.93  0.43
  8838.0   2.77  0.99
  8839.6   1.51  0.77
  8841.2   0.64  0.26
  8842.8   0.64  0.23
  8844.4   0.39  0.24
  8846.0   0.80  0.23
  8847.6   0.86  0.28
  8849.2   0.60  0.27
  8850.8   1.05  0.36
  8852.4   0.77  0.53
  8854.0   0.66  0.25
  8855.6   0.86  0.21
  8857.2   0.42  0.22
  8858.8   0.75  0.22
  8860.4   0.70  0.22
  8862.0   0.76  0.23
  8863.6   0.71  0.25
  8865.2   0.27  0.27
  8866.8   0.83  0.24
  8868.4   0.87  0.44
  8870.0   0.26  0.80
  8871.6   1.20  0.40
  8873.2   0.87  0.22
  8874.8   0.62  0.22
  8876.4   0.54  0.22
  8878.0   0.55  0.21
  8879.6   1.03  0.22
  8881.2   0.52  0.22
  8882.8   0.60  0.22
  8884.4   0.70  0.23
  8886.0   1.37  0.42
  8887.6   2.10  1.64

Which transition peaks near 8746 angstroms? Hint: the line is [S II] 6716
